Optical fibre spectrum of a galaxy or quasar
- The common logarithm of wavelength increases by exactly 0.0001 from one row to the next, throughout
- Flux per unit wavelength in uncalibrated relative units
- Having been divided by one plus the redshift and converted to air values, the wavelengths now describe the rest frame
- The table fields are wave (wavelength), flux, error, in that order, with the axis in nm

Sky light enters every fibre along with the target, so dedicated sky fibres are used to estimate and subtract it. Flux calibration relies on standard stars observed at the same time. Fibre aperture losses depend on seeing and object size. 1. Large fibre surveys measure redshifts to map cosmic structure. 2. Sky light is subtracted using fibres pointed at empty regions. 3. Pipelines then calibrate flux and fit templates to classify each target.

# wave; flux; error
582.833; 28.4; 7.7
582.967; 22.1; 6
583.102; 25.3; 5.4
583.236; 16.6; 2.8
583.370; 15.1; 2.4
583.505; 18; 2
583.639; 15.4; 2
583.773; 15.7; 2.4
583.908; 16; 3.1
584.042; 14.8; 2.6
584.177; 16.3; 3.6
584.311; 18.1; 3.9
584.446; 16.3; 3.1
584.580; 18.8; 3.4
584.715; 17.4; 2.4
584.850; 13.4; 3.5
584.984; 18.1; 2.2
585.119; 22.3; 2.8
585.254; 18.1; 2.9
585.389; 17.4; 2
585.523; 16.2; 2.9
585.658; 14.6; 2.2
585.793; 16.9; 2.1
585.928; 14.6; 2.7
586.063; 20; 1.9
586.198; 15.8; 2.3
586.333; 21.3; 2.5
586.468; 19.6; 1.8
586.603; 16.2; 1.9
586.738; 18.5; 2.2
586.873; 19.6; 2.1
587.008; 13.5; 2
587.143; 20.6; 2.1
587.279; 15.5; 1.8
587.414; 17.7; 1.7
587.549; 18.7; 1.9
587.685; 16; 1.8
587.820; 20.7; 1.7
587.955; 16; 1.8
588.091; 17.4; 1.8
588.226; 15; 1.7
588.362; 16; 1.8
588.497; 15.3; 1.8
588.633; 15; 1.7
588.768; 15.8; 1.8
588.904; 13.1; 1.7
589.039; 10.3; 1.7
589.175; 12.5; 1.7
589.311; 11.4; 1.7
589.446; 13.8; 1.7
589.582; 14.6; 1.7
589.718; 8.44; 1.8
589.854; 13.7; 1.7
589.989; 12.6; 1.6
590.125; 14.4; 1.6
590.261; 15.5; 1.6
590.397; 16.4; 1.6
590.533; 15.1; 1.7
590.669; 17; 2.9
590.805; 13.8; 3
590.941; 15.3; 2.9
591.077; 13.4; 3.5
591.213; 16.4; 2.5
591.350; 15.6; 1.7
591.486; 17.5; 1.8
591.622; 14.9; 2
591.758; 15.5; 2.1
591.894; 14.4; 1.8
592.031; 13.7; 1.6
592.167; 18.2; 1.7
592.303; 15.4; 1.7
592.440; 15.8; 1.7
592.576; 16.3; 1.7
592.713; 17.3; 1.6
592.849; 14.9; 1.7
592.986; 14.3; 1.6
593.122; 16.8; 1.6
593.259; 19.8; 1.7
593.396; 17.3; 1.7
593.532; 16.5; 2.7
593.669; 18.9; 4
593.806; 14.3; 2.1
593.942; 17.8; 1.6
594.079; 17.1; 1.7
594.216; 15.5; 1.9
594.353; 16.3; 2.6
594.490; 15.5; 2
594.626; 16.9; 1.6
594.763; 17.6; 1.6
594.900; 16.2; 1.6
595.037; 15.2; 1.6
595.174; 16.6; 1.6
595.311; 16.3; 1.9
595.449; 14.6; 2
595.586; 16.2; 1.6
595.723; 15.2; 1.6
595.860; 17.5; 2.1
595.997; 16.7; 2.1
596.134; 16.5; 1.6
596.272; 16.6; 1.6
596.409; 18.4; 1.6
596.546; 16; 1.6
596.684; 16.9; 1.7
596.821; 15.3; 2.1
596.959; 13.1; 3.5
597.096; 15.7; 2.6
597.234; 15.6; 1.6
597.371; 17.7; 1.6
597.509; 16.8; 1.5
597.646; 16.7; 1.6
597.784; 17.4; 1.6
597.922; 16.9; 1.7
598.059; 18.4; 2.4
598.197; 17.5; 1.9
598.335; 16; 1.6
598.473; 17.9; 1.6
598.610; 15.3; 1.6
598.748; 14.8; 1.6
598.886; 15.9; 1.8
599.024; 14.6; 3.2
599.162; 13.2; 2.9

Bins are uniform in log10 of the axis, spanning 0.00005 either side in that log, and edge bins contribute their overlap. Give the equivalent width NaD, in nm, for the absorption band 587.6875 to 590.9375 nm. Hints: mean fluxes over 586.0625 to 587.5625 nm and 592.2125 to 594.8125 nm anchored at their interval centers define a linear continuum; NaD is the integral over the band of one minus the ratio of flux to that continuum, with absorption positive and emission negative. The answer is 0.54 nm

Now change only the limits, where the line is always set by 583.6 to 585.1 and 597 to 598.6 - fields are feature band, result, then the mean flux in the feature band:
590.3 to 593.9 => 0.167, 16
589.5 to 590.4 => 0.174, 13.5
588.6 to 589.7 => 0.241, 13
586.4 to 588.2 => -0.105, 17.6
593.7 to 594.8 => 0.023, 16.4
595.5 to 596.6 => 0.013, 16.6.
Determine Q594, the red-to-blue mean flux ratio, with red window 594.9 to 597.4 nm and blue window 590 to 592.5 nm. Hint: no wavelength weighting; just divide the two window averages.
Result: 1.0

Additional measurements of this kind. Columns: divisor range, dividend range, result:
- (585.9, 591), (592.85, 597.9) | 1.05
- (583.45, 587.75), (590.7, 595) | 0.93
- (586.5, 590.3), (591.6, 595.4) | 1.06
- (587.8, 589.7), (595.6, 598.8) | 1.14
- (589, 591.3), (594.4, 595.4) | 1.18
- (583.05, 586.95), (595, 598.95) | 0.94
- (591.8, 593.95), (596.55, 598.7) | 1.01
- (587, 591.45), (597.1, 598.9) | 1.11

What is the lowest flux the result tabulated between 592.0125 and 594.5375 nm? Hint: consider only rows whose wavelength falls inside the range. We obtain 13.7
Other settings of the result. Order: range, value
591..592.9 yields 13.4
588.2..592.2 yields 8.44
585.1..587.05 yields 13.5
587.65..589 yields 13.1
